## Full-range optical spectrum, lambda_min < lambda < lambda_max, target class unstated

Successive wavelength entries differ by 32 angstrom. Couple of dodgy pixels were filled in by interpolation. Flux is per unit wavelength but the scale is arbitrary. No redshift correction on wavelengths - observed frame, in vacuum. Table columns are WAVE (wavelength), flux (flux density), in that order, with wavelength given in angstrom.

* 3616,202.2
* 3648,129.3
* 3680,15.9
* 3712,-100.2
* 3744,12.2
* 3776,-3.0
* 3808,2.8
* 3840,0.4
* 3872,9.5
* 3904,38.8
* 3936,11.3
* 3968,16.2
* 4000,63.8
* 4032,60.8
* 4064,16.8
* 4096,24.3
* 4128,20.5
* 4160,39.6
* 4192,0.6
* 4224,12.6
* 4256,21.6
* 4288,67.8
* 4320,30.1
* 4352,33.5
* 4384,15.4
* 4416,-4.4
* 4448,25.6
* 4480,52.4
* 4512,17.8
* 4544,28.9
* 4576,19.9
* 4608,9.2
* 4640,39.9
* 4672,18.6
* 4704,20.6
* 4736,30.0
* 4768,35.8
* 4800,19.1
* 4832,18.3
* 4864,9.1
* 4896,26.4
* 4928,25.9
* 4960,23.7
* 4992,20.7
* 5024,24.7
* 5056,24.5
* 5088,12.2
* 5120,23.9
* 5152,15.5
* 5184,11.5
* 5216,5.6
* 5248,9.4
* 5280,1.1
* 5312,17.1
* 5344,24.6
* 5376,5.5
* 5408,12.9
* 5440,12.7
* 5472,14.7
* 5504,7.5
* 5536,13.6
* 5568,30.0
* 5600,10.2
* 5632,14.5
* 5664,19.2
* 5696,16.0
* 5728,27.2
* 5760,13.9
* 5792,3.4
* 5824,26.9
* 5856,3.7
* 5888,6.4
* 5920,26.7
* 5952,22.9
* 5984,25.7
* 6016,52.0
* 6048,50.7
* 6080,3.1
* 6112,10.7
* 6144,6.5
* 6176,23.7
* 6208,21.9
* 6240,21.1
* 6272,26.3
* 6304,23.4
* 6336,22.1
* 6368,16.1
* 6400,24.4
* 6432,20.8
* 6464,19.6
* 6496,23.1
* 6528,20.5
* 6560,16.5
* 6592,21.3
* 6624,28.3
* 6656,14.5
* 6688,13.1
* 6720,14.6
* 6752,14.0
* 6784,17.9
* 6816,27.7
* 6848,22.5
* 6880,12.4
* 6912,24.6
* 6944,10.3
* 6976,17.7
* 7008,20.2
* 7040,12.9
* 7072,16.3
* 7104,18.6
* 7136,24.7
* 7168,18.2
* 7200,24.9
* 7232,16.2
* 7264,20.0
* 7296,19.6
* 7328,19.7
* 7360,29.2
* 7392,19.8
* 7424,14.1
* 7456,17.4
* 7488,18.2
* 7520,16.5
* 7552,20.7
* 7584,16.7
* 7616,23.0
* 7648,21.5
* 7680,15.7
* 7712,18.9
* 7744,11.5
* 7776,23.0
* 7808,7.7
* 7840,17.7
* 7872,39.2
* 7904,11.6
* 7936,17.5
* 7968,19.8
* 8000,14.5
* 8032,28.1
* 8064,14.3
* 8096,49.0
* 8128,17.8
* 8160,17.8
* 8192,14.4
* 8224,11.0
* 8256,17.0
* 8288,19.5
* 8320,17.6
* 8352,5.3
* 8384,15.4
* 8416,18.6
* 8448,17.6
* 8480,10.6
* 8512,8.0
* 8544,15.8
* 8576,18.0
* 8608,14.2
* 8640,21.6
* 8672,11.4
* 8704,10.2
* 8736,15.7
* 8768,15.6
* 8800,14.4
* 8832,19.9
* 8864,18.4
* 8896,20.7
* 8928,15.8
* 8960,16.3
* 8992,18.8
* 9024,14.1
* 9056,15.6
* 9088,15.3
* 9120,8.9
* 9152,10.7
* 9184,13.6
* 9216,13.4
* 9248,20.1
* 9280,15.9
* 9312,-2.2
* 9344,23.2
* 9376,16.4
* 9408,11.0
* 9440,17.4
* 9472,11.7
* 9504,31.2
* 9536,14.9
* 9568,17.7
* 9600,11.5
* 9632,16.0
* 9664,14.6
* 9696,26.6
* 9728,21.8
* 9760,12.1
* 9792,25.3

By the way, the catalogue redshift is 0.62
